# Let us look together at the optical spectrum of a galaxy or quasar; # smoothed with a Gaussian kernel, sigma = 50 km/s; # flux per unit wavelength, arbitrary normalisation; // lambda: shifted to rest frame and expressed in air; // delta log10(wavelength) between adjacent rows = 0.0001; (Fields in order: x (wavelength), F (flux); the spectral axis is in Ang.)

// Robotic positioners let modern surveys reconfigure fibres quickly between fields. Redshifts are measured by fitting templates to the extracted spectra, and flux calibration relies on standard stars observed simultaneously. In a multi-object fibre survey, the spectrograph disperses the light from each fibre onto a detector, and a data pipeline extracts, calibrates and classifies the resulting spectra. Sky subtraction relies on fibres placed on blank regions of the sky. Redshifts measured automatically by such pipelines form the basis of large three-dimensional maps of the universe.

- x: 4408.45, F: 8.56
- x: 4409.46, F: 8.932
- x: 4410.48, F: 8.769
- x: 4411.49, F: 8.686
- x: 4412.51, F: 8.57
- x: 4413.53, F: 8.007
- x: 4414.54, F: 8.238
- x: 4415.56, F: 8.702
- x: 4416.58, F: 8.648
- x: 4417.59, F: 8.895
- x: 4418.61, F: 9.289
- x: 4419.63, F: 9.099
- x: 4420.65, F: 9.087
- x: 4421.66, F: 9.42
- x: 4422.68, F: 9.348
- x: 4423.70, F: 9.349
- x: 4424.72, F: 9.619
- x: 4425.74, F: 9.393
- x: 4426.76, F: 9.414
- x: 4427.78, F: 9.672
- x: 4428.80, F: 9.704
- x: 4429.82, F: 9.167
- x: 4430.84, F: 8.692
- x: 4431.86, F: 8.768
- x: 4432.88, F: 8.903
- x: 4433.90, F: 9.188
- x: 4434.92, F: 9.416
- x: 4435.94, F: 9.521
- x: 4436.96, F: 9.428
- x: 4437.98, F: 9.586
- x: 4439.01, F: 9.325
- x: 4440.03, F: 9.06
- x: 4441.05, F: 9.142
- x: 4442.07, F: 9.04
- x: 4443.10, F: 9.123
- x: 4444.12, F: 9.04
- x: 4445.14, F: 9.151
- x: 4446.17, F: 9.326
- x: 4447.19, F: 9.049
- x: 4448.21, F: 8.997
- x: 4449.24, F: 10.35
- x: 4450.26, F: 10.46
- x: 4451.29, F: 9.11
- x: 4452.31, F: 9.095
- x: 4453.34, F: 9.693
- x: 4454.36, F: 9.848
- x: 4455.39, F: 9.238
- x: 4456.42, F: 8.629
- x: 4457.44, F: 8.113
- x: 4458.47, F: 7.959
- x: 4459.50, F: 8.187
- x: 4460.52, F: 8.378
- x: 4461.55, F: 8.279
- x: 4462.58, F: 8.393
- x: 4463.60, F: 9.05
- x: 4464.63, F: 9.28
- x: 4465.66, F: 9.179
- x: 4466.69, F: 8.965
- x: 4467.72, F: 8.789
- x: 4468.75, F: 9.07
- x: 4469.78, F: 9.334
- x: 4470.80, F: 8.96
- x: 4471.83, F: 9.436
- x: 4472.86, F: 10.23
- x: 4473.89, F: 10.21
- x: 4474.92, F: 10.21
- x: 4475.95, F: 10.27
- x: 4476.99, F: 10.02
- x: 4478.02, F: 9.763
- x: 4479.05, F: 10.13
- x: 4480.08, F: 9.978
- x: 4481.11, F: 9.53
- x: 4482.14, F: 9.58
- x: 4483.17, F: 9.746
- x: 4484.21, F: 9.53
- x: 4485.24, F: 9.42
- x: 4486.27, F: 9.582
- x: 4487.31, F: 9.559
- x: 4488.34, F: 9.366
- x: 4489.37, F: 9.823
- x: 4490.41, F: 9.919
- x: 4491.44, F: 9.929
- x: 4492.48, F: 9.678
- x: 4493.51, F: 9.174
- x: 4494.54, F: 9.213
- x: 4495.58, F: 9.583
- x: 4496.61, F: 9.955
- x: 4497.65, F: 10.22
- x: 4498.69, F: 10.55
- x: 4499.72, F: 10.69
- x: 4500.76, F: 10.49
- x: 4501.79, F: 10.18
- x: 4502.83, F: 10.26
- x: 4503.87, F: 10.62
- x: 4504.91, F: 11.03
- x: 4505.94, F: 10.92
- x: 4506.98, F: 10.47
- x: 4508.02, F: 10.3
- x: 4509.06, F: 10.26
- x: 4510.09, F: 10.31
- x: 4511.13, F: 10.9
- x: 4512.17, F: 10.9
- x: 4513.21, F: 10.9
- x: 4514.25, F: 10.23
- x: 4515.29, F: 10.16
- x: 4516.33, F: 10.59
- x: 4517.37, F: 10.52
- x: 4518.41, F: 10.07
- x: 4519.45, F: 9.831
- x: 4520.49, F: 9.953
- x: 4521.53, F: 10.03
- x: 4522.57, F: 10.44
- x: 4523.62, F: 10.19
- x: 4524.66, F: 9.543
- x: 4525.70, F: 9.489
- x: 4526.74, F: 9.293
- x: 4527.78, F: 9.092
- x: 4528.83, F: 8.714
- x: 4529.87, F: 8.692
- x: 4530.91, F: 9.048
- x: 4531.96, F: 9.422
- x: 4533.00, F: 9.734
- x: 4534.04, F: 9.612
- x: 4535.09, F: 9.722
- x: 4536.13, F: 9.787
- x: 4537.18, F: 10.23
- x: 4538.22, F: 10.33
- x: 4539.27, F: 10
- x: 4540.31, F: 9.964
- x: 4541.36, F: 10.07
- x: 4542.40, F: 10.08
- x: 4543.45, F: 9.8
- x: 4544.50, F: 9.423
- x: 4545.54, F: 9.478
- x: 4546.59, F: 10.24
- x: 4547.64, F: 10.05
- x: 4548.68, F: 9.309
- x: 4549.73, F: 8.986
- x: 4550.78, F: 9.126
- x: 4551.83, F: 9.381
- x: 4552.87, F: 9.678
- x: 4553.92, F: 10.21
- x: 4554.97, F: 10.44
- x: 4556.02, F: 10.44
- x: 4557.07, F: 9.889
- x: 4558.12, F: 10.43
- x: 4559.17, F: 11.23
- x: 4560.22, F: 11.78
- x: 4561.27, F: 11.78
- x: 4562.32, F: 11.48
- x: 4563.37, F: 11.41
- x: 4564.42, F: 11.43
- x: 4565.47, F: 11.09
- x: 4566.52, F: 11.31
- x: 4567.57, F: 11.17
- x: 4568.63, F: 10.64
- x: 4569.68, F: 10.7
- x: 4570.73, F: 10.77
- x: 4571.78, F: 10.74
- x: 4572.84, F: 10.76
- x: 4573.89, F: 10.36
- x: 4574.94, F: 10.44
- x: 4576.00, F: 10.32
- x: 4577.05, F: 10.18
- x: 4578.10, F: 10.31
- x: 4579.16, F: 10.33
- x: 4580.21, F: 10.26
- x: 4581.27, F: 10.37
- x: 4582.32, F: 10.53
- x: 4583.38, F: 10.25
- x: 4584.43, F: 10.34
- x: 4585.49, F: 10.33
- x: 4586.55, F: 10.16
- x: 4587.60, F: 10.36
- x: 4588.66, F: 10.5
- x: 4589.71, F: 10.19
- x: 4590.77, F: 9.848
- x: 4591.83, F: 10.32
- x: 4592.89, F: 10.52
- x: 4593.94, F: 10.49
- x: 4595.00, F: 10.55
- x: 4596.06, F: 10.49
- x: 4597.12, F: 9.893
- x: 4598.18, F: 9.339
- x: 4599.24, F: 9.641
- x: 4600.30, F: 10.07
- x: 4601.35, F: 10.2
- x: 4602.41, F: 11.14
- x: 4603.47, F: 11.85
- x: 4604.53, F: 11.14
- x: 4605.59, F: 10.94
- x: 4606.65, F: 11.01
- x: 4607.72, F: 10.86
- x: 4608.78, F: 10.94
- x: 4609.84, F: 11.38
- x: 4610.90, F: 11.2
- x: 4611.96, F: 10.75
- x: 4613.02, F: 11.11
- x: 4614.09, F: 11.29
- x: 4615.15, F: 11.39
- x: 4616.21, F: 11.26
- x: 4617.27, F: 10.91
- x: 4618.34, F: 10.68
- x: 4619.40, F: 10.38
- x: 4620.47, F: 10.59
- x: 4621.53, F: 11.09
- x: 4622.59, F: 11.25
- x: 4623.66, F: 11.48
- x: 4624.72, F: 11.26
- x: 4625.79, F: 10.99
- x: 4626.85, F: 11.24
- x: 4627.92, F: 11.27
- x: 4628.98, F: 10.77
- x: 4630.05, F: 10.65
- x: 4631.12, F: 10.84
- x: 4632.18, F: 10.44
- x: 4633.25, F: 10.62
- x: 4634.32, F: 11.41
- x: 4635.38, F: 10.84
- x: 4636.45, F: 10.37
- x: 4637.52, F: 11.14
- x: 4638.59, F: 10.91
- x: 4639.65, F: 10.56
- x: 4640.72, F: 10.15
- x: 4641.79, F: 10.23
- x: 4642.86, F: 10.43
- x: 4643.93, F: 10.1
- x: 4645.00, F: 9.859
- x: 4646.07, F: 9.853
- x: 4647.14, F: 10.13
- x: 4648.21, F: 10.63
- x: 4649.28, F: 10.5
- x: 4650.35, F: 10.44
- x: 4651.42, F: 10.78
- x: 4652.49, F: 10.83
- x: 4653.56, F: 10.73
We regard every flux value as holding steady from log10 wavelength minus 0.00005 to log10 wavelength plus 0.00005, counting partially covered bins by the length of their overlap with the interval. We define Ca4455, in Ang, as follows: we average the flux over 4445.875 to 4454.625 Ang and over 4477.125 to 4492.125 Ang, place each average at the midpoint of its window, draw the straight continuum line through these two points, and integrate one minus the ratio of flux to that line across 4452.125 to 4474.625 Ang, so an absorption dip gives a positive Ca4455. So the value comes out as 1.4 Ang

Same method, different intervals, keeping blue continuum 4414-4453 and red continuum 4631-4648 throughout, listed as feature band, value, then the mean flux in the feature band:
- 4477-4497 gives -0.2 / 9.67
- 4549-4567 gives -1.1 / 10.6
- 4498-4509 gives -1.0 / 10.5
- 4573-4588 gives -0.3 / 10.3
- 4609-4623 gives -0.9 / 11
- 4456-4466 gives 0.9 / 8.54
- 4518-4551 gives 0.6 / 9.68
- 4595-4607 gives -0.3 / 10.5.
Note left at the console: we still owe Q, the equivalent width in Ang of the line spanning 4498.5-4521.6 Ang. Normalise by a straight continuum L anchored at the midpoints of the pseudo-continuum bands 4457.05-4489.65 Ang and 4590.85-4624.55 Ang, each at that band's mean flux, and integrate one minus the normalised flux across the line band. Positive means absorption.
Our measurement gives -1.7 Ang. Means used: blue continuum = 9.32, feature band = 10.5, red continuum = 10.8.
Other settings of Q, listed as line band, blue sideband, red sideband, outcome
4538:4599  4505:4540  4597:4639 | 0.44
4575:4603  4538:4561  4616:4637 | 0.55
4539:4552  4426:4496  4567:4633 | 0.59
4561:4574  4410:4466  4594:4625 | -0.83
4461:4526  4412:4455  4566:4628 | -0.94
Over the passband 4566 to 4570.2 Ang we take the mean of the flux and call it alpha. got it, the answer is 10.9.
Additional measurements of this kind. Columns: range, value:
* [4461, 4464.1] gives 8.58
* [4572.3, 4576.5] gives 10.5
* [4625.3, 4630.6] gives 11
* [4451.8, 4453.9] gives 9.42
